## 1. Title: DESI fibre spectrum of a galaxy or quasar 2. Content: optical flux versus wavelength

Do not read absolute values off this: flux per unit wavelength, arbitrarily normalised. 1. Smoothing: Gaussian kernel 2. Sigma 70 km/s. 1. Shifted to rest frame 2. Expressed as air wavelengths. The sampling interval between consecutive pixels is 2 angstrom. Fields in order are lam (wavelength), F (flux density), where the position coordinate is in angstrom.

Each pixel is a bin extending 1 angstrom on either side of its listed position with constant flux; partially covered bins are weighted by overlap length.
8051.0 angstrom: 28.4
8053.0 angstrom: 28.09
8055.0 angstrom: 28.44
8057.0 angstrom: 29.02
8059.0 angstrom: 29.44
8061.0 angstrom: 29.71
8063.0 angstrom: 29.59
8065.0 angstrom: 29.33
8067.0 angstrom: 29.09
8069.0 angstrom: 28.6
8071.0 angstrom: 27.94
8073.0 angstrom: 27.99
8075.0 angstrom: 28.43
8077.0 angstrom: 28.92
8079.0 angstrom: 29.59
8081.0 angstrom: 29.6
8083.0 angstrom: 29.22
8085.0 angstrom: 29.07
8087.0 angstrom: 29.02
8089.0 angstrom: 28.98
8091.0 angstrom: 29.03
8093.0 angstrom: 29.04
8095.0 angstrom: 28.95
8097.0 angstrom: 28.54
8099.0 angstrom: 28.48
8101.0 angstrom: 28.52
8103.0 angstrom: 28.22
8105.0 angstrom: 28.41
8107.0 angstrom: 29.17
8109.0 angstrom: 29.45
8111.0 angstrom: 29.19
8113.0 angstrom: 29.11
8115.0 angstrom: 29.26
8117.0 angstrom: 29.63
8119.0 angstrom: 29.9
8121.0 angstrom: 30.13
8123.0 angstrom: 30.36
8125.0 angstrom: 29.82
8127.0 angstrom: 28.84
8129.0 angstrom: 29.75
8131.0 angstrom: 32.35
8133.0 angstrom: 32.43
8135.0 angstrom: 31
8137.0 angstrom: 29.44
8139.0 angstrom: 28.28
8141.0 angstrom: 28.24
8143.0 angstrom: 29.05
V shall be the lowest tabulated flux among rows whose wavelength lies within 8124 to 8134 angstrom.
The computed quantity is 28.84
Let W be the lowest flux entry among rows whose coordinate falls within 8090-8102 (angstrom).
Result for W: 28.48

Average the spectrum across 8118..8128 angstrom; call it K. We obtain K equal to 29.8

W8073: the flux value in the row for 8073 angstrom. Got 27.99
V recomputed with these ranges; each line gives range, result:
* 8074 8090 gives 28.43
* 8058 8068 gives 29.09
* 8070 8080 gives 27.94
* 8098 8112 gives 28.22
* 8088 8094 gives 28.98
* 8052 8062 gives 28.09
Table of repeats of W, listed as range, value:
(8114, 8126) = 29.26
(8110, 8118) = 29.11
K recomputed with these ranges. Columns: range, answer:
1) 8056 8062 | 29.4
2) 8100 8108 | 28.6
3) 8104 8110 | 29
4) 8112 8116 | 29.2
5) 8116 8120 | 29.8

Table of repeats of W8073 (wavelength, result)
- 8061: 29.71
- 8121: 30.13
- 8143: 29.05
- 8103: 28.22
